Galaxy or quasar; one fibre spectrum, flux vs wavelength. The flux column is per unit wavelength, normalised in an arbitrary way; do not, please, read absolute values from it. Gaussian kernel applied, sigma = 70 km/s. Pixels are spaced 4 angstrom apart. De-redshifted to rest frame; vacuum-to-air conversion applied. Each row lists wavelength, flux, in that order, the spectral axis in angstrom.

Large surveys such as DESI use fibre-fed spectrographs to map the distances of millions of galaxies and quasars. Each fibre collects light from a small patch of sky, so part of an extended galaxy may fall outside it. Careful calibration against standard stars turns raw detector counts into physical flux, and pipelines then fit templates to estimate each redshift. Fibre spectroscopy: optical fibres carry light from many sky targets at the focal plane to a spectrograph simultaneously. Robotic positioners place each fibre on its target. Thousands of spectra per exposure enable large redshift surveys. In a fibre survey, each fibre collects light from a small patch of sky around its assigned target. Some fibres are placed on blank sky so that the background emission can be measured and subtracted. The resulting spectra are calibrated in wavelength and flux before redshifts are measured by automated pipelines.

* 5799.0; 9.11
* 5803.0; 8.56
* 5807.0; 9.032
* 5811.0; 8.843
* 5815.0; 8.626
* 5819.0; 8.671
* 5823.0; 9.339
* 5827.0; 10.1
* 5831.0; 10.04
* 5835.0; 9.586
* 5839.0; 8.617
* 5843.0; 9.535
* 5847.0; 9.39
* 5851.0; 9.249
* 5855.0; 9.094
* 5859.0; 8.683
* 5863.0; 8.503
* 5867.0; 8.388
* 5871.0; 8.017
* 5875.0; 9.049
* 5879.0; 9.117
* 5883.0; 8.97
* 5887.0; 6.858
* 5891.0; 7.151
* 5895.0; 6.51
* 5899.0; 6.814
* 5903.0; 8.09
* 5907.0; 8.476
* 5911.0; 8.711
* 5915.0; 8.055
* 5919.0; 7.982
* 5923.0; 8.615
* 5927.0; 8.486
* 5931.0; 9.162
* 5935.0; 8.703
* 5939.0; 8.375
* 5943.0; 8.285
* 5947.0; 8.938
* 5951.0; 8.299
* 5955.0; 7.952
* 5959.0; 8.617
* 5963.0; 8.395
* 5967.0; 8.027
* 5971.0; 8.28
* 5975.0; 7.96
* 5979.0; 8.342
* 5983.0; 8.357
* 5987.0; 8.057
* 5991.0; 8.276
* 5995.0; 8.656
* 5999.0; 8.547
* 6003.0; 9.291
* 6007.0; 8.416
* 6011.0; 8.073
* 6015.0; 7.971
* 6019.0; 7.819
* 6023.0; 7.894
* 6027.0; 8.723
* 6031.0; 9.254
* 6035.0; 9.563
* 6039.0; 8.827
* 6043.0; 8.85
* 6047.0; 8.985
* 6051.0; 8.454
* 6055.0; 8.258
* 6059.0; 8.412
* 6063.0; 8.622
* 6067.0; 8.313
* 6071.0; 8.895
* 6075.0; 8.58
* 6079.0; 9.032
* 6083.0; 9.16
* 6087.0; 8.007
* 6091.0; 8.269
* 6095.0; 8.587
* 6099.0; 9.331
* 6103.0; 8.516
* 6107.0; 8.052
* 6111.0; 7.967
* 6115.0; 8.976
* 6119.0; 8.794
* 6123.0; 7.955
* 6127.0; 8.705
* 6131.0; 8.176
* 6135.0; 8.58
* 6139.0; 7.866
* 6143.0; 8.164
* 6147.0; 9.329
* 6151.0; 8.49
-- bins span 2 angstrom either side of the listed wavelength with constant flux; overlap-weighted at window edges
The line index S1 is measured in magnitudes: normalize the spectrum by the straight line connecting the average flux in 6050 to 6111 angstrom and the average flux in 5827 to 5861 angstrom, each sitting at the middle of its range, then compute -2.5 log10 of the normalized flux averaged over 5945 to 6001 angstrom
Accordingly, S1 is 0.07 mag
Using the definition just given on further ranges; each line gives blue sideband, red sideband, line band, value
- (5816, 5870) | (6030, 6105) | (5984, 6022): 0.06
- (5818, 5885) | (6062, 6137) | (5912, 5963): 0.06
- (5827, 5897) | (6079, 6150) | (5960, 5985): 0.05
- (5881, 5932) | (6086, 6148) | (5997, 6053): -0.05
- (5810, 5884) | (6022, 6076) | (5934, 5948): 0.04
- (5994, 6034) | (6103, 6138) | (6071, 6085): -0.06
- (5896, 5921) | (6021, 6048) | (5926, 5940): -0.07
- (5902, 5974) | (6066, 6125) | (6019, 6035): -0.02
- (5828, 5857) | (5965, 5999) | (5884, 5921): 0.16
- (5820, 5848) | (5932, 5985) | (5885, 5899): 0.29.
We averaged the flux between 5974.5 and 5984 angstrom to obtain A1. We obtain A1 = 8.25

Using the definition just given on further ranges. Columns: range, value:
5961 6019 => 8.31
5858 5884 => 8.66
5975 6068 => 8.51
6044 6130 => 8.56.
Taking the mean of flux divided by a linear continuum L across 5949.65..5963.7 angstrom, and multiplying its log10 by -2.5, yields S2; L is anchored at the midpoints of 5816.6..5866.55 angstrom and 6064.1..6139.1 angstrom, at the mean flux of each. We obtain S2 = 0.08 mag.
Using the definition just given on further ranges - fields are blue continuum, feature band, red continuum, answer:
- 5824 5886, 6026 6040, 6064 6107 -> -0.049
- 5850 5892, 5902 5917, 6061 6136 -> 0.018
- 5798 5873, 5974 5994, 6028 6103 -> 0.077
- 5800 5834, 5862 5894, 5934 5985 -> 0.079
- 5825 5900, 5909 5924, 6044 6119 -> 0.039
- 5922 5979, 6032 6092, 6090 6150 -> -0.029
